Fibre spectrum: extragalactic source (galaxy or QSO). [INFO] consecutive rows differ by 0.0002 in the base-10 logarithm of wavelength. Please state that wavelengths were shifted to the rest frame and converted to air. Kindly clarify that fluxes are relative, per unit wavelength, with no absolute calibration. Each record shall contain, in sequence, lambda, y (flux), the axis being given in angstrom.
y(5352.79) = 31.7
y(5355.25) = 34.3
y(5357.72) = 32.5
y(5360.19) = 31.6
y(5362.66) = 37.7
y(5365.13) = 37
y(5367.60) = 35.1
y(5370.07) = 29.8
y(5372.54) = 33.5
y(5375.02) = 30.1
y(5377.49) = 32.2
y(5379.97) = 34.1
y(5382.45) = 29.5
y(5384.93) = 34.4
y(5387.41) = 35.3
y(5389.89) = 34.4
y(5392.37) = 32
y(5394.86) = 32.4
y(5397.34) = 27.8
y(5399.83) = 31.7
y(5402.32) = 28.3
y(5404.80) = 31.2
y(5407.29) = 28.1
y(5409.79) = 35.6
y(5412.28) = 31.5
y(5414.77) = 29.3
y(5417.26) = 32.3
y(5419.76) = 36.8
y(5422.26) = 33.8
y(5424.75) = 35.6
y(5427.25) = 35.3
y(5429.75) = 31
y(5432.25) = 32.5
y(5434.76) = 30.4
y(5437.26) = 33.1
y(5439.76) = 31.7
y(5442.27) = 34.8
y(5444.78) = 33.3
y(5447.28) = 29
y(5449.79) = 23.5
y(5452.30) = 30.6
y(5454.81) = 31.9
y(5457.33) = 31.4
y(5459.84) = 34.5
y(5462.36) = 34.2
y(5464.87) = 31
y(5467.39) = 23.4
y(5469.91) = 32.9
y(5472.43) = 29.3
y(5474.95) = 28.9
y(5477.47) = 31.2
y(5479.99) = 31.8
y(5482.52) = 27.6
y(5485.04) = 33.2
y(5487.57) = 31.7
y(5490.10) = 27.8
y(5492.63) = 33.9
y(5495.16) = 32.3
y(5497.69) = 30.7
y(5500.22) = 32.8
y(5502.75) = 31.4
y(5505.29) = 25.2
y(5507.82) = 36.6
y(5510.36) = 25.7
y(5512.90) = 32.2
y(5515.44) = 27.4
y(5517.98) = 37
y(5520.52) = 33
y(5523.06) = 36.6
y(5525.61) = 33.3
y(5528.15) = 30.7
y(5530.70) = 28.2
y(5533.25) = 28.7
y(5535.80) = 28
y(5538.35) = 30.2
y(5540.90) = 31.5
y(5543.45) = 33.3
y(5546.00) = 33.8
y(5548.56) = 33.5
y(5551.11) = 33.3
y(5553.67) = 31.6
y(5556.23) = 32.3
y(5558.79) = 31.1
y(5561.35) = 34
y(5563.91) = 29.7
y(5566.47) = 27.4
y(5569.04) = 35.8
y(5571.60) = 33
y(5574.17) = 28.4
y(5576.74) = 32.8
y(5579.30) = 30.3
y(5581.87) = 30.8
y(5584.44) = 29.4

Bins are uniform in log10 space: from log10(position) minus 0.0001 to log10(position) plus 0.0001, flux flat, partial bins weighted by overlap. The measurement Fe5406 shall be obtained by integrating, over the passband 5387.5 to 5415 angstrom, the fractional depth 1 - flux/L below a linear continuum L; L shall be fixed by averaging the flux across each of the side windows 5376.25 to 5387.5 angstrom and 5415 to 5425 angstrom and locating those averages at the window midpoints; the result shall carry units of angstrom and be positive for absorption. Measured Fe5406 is 1.71 angstrom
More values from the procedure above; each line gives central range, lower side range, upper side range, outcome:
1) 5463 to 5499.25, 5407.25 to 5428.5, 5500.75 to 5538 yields 1.61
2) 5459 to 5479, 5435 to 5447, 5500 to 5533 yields 0.99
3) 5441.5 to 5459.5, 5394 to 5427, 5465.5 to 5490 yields 0.02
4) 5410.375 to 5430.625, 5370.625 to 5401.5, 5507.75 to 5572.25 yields -0.79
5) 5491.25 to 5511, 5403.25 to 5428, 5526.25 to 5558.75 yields 0.36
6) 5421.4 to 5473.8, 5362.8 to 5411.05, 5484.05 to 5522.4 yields 0.56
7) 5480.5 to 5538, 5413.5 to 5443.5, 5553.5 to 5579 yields 1.95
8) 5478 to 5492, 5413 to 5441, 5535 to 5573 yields 0.79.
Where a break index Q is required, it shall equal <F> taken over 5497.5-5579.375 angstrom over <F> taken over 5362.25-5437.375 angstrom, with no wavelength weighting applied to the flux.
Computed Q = 1.0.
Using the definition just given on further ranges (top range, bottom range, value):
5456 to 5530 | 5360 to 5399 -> 0.95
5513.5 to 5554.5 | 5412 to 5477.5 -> 1.01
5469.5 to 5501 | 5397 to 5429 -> 0.96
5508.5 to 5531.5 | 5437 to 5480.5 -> 1.03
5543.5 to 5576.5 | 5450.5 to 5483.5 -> 1.05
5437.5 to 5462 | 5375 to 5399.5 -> 0.97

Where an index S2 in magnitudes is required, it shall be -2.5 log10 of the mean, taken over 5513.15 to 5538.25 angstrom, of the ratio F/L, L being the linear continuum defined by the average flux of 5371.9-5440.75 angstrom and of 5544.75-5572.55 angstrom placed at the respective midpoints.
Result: 0.03 mag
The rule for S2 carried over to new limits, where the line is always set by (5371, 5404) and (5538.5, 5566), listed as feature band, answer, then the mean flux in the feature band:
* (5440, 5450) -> 0.04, 31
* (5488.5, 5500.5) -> 0.02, 31.4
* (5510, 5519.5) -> 0.04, 31.1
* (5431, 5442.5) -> -0.01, 32.3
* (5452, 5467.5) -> 0.02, 31.6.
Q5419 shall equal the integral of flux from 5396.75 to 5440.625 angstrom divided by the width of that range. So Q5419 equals 32.1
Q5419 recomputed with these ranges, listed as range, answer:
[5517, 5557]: 32.1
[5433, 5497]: 30.9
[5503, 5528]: 31.8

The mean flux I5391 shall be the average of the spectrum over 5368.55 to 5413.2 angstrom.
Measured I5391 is 31.8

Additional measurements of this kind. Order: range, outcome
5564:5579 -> 31.3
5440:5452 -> 30.3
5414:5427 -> 33.9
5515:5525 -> 34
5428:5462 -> 31.5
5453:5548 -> 31.2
